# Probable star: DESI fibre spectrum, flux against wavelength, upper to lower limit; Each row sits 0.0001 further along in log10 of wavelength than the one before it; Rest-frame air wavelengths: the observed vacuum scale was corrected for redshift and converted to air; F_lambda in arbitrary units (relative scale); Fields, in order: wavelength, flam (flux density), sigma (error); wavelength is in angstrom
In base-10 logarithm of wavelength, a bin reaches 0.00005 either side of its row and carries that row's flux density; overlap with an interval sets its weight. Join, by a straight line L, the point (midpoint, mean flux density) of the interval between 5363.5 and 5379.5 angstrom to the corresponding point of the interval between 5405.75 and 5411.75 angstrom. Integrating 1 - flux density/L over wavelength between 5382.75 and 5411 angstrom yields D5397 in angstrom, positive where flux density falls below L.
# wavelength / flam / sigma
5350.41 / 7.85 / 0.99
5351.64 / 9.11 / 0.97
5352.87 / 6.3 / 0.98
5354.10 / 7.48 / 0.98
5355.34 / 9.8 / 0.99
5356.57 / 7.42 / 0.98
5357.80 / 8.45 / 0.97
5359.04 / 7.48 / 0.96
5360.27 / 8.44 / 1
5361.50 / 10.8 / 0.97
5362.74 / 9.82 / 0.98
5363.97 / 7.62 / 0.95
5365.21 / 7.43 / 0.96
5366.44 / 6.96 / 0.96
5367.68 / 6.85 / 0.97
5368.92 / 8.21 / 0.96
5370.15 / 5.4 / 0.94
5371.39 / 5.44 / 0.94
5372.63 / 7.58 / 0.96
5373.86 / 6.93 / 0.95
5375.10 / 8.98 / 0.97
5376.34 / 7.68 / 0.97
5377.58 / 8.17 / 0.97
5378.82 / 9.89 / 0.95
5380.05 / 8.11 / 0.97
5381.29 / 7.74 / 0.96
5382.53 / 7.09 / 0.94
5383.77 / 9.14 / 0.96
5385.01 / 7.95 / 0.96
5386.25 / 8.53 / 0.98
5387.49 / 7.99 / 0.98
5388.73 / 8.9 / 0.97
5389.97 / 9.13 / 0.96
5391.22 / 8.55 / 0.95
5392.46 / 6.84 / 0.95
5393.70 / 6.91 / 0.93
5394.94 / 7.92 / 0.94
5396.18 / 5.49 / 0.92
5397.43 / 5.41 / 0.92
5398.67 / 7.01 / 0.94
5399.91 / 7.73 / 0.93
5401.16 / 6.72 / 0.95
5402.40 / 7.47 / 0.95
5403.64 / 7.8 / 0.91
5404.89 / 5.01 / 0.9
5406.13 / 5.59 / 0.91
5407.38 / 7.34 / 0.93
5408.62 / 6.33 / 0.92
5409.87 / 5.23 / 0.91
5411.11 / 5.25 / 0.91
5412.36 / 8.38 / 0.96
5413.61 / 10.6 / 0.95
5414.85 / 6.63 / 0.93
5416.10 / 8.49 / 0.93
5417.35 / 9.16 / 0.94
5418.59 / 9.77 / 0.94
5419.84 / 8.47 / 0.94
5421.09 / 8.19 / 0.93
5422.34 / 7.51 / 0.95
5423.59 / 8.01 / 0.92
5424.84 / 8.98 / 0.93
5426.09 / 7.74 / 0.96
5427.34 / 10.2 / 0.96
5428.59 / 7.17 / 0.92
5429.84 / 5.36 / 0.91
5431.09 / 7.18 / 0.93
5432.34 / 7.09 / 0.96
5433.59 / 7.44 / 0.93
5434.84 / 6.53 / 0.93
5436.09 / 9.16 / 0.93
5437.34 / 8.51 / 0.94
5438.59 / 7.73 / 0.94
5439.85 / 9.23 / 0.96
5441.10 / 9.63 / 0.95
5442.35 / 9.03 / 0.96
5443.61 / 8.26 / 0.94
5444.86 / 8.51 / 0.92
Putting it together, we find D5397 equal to -3.14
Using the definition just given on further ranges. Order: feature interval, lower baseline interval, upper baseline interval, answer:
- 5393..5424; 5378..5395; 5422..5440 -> 2.8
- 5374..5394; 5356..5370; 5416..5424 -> 0.0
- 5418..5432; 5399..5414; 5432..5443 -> -0.6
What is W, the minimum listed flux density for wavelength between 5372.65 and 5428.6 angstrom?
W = 5.01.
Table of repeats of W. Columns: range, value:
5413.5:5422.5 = 6.63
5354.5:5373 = 5.4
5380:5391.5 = 7.09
